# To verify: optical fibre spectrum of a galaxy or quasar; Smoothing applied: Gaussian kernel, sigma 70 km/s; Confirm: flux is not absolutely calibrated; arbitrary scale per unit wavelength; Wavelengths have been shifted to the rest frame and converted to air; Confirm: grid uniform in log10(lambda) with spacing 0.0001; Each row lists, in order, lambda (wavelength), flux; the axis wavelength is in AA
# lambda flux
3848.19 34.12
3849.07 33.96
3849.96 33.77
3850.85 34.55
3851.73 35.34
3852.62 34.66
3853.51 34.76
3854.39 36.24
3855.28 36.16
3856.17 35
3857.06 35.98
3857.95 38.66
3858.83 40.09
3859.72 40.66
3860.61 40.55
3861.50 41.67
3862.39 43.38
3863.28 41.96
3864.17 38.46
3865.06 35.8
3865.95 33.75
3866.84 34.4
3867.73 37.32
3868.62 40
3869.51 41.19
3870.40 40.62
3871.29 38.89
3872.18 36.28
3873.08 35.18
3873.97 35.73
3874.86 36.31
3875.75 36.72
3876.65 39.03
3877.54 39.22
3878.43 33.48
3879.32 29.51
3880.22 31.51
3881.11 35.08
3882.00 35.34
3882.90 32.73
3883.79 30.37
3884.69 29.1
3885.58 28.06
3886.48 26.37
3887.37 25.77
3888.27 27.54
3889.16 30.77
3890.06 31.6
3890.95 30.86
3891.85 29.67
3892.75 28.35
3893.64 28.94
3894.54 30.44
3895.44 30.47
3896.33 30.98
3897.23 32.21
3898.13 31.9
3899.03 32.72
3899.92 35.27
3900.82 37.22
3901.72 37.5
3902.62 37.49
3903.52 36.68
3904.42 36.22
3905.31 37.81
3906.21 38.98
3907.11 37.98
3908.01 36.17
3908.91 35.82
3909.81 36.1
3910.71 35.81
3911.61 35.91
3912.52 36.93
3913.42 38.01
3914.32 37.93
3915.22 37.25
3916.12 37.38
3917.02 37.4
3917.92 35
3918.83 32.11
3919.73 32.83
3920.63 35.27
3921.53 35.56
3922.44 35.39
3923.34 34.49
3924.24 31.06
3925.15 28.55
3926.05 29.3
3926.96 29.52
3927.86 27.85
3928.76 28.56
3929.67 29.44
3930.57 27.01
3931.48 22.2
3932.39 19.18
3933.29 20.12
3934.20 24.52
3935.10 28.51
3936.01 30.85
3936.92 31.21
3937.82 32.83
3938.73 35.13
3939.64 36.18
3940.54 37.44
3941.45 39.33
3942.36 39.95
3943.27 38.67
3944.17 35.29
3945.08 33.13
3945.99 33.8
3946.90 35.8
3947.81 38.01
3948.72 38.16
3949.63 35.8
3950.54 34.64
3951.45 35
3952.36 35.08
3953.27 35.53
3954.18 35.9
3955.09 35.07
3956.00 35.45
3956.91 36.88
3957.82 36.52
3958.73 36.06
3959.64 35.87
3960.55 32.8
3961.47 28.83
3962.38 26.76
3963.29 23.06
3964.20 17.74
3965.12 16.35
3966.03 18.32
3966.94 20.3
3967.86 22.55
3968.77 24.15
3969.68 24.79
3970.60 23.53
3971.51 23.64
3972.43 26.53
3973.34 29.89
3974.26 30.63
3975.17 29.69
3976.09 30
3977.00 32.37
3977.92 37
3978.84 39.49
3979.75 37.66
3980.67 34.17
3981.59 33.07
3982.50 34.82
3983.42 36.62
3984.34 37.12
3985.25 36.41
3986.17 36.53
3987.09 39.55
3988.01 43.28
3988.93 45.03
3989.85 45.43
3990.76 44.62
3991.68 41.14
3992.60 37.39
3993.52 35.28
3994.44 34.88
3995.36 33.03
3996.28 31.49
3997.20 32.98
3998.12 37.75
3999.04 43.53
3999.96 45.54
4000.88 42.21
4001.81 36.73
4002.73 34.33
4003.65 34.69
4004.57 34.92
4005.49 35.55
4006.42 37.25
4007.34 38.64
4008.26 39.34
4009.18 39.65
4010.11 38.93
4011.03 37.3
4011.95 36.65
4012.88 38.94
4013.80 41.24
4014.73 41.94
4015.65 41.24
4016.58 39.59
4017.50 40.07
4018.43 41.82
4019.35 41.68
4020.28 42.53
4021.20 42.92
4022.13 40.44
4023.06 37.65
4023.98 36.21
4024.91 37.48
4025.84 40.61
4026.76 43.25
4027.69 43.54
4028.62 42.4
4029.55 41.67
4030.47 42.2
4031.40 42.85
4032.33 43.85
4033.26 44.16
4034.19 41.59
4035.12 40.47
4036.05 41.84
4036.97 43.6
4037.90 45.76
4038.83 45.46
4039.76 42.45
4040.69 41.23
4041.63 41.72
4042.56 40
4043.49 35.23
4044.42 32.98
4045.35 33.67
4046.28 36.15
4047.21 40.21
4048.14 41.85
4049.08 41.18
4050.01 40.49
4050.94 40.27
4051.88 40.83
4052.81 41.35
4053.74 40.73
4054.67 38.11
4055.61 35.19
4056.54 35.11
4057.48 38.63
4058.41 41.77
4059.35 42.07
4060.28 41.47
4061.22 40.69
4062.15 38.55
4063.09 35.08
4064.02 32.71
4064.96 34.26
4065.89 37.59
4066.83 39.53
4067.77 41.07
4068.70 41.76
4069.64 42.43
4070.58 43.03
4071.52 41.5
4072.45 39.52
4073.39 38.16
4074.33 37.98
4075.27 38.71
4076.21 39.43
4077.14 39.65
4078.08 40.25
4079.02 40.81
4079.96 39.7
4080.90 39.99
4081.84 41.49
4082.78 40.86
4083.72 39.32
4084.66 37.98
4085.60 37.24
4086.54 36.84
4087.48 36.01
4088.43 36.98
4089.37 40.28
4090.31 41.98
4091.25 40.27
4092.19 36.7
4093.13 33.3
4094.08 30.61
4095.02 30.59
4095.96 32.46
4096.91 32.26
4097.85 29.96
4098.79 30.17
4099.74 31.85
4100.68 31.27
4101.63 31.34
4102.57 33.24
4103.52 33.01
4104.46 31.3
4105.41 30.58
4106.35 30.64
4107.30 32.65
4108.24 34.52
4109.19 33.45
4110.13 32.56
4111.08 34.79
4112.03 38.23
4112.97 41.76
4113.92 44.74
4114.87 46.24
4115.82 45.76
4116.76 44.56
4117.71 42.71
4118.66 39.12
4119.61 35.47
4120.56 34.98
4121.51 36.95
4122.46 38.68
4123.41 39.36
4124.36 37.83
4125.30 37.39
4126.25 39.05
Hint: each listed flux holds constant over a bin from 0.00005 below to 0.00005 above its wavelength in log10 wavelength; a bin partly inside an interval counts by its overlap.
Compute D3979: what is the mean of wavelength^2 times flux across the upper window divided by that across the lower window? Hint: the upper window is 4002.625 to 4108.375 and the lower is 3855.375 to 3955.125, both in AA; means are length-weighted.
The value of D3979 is 1.21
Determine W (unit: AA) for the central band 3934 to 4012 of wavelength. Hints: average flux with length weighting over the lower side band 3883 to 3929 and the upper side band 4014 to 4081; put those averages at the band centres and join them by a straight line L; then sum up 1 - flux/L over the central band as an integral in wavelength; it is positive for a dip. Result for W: 5.0 AA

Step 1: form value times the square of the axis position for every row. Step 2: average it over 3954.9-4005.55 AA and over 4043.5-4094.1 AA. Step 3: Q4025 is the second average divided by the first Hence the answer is 1.2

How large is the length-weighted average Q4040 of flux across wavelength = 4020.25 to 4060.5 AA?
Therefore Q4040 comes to 40.5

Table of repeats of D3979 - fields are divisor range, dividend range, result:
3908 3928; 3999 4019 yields 1.19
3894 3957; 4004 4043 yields 1.26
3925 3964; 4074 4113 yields 1.19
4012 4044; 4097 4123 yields 0.90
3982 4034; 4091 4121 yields 0.94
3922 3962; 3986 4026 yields 1.23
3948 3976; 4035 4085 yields 1.41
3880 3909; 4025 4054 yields 1.35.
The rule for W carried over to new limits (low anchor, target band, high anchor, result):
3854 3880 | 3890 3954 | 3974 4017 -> 7.0 AA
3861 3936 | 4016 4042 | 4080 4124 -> -4.7 AA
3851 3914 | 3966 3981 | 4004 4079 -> 3.6 AA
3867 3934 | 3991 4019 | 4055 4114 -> -2.3 AA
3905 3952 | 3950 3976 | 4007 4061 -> 4.9 AA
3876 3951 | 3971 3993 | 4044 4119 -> -0.6 AA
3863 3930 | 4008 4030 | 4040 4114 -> -2.4 AA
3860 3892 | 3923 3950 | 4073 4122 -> 2.8 AA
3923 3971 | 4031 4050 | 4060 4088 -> -2.0 AA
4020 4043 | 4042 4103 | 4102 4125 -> 2.8 AA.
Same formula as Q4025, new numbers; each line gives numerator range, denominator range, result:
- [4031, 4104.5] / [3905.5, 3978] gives 1.28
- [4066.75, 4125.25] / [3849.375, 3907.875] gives 1.19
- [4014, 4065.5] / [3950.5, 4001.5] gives 1.24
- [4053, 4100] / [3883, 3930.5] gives 1.25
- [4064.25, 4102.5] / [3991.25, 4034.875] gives 0.98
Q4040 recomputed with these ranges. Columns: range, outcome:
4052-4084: 39.4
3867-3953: 33.6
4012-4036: 41.1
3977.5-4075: 39.4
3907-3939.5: 32.2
